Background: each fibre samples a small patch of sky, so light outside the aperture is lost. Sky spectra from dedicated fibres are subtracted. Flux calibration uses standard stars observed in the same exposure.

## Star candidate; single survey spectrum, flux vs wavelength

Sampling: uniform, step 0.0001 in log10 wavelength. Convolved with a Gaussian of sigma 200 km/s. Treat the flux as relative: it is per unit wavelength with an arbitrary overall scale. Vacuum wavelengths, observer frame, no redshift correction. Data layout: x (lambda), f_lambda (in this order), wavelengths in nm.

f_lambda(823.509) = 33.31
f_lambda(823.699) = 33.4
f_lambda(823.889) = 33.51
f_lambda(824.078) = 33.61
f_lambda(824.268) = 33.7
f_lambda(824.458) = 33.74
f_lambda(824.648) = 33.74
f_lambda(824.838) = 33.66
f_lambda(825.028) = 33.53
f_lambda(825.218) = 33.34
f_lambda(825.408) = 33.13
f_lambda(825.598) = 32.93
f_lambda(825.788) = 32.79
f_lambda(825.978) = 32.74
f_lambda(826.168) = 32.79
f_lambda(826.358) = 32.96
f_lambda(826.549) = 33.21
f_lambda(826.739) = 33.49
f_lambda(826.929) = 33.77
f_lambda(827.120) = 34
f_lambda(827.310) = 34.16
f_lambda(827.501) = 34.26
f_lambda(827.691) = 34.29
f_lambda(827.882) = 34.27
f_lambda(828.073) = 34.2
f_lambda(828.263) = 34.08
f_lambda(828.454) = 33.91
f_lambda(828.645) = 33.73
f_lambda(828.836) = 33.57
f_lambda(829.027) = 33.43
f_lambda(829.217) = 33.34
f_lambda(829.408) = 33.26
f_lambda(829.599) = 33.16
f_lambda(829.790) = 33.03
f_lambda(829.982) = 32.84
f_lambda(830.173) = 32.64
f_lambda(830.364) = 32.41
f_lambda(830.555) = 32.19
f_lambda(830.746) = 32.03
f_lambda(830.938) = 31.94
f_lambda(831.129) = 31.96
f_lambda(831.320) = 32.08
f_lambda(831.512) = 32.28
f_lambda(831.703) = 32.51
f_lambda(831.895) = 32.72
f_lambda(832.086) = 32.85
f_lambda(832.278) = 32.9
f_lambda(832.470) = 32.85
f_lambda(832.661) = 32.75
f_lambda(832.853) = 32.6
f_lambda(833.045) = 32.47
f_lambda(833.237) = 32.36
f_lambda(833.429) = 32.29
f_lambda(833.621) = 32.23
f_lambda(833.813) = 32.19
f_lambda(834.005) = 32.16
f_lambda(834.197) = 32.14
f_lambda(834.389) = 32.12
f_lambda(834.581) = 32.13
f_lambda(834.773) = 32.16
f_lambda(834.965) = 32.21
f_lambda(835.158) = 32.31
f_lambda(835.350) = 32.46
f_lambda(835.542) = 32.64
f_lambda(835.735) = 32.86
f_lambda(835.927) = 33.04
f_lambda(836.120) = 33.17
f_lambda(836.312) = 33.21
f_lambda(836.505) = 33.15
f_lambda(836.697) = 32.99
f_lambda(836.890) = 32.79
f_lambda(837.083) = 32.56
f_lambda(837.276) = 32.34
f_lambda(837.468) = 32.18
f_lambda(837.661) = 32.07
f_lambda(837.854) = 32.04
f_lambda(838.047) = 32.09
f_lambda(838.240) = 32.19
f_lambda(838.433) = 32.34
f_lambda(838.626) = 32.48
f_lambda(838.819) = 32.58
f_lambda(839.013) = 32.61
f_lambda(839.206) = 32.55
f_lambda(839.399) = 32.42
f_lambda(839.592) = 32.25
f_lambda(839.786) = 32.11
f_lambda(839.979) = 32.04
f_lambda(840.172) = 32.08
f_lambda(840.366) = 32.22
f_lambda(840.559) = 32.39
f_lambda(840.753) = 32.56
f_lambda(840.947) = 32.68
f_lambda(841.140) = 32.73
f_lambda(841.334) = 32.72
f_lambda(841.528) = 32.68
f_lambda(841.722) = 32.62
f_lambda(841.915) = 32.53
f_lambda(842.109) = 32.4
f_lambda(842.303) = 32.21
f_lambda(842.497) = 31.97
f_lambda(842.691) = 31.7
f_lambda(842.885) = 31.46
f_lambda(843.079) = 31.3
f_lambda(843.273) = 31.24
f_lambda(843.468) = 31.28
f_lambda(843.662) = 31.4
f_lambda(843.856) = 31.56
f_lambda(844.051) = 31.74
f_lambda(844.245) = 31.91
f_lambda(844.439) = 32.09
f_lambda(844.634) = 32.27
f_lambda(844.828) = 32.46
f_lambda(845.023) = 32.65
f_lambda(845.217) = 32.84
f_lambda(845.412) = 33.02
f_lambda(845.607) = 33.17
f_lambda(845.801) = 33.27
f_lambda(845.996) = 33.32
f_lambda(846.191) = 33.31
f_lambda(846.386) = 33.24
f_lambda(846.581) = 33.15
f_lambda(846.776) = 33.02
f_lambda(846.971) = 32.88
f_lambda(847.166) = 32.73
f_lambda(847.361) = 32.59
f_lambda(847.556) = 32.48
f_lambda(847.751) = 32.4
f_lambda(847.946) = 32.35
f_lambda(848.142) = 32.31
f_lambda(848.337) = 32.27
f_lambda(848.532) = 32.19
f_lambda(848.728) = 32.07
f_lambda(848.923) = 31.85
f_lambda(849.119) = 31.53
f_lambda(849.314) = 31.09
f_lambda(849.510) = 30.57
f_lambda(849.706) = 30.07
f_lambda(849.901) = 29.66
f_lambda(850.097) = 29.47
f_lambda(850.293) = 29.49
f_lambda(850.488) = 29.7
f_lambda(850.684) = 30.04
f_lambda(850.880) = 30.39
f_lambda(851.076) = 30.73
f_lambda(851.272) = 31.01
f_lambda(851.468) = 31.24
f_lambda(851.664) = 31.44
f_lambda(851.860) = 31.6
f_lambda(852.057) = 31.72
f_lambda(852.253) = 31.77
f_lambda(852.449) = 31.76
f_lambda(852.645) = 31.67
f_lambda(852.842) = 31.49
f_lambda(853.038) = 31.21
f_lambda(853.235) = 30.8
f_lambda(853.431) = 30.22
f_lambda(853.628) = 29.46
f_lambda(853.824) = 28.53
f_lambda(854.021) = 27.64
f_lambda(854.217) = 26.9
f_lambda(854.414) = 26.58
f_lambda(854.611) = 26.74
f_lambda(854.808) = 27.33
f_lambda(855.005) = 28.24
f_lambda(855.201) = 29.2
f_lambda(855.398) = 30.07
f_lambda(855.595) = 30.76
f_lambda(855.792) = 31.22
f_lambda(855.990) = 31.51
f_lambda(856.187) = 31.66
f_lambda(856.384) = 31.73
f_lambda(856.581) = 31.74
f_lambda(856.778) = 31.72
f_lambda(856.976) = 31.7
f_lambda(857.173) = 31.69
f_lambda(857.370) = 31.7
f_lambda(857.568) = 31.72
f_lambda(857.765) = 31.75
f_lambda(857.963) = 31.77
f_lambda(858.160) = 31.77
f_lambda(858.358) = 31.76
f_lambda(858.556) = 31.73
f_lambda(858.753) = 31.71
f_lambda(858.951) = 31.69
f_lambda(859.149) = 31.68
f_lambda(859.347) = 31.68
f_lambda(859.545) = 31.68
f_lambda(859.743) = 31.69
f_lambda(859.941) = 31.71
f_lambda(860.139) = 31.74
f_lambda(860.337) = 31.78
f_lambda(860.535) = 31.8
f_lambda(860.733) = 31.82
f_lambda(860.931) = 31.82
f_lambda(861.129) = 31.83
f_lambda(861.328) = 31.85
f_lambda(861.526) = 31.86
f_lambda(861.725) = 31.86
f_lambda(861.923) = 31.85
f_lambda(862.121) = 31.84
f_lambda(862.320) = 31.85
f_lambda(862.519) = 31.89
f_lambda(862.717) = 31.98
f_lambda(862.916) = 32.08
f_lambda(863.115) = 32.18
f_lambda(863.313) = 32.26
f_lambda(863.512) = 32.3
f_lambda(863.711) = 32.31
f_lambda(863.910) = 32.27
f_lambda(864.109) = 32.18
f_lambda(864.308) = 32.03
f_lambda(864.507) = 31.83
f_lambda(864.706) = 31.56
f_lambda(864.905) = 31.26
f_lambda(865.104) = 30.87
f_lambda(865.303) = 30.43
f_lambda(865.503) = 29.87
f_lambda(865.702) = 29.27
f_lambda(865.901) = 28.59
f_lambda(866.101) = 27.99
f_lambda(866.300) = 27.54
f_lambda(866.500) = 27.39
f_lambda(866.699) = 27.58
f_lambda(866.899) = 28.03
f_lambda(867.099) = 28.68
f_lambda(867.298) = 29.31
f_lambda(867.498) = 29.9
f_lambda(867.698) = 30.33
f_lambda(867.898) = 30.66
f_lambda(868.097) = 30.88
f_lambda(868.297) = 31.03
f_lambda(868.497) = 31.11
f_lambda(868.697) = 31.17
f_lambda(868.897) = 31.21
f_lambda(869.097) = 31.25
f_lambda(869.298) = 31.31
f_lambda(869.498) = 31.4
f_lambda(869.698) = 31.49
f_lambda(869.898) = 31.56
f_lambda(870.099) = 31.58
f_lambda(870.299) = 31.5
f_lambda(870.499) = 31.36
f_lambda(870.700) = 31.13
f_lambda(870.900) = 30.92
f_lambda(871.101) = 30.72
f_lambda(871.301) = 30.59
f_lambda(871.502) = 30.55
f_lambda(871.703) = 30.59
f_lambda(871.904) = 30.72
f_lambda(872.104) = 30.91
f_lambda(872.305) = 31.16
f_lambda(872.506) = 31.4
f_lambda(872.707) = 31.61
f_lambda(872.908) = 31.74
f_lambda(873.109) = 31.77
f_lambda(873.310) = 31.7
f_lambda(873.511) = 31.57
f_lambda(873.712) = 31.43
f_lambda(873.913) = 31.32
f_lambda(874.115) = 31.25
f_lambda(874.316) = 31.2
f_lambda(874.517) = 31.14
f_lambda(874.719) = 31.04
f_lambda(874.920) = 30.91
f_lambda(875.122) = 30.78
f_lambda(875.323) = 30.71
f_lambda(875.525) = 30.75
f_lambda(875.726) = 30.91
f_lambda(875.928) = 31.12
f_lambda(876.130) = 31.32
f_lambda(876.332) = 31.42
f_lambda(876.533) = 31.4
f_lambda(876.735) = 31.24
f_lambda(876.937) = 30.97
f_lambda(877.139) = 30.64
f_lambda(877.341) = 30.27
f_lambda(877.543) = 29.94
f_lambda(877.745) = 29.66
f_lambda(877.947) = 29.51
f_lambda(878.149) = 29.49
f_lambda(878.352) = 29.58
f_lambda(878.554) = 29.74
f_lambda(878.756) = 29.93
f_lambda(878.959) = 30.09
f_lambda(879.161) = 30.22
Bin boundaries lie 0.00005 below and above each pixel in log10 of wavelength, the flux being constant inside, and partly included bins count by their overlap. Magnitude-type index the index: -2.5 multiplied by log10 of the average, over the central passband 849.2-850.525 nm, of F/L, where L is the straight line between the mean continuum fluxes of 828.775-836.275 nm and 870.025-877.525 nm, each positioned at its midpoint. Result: 0.067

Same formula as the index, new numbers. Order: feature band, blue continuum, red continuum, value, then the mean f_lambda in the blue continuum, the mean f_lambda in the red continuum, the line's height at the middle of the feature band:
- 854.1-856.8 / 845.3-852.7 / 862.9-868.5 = 0.06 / 31.8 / 30.4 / 31.2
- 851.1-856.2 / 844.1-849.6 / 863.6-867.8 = 0.05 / 32.5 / 30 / 31.6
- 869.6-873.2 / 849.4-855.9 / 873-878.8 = -0.02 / 30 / 30.8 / 30.6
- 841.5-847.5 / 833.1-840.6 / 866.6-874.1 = -0.01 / 32.4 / 30.8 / 32.1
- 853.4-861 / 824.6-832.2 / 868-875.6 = 0.04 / 33.2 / 31.2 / 31.8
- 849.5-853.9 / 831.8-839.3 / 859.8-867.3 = 0.03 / 32.5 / 31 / 31.6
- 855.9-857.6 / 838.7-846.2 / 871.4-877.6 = 0.00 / 32.3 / 31.1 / 31.8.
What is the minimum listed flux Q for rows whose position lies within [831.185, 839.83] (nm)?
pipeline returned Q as 32.04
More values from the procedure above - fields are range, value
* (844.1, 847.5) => 31.91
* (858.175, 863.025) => 31.68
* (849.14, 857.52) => 26.58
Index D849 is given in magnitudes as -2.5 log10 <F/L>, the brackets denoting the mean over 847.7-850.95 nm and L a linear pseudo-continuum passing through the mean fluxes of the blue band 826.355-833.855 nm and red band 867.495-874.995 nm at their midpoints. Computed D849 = 0.04 mag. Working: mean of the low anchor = 33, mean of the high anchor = 31.2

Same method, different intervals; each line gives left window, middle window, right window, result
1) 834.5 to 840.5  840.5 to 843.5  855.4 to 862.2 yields 0.00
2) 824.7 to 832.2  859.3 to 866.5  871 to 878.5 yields 0.01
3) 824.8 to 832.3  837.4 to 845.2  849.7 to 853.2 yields -0.01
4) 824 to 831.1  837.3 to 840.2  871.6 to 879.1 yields 0.02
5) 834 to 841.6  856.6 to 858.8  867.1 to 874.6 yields 0.00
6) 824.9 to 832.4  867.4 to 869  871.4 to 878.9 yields 0.01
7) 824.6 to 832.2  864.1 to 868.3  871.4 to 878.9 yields 0.05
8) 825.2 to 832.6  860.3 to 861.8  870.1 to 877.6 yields -0.01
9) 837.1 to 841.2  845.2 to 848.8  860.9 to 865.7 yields -0.02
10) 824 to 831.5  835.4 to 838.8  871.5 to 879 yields 0.01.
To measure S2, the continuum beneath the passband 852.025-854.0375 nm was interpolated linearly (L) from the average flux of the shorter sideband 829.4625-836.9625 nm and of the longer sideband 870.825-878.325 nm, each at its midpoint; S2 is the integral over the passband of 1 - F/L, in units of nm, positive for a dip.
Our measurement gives 0.07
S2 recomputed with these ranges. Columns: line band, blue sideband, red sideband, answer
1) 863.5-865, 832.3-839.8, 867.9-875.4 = -0.024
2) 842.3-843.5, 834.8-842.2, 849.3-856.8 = 0.009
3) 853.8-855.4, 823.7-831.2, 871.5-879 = 0.208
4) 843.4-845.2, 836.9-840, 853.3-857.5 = -0.029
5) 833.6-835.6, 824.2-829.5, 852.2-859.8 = 0.034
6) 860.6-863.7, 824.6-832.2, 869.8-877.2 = -0.029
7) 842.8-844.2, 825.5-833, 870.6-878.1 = 0.042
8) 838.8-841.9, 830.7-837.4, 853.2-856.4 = -0.093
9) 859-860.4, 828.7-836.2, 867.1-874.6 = -0.009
